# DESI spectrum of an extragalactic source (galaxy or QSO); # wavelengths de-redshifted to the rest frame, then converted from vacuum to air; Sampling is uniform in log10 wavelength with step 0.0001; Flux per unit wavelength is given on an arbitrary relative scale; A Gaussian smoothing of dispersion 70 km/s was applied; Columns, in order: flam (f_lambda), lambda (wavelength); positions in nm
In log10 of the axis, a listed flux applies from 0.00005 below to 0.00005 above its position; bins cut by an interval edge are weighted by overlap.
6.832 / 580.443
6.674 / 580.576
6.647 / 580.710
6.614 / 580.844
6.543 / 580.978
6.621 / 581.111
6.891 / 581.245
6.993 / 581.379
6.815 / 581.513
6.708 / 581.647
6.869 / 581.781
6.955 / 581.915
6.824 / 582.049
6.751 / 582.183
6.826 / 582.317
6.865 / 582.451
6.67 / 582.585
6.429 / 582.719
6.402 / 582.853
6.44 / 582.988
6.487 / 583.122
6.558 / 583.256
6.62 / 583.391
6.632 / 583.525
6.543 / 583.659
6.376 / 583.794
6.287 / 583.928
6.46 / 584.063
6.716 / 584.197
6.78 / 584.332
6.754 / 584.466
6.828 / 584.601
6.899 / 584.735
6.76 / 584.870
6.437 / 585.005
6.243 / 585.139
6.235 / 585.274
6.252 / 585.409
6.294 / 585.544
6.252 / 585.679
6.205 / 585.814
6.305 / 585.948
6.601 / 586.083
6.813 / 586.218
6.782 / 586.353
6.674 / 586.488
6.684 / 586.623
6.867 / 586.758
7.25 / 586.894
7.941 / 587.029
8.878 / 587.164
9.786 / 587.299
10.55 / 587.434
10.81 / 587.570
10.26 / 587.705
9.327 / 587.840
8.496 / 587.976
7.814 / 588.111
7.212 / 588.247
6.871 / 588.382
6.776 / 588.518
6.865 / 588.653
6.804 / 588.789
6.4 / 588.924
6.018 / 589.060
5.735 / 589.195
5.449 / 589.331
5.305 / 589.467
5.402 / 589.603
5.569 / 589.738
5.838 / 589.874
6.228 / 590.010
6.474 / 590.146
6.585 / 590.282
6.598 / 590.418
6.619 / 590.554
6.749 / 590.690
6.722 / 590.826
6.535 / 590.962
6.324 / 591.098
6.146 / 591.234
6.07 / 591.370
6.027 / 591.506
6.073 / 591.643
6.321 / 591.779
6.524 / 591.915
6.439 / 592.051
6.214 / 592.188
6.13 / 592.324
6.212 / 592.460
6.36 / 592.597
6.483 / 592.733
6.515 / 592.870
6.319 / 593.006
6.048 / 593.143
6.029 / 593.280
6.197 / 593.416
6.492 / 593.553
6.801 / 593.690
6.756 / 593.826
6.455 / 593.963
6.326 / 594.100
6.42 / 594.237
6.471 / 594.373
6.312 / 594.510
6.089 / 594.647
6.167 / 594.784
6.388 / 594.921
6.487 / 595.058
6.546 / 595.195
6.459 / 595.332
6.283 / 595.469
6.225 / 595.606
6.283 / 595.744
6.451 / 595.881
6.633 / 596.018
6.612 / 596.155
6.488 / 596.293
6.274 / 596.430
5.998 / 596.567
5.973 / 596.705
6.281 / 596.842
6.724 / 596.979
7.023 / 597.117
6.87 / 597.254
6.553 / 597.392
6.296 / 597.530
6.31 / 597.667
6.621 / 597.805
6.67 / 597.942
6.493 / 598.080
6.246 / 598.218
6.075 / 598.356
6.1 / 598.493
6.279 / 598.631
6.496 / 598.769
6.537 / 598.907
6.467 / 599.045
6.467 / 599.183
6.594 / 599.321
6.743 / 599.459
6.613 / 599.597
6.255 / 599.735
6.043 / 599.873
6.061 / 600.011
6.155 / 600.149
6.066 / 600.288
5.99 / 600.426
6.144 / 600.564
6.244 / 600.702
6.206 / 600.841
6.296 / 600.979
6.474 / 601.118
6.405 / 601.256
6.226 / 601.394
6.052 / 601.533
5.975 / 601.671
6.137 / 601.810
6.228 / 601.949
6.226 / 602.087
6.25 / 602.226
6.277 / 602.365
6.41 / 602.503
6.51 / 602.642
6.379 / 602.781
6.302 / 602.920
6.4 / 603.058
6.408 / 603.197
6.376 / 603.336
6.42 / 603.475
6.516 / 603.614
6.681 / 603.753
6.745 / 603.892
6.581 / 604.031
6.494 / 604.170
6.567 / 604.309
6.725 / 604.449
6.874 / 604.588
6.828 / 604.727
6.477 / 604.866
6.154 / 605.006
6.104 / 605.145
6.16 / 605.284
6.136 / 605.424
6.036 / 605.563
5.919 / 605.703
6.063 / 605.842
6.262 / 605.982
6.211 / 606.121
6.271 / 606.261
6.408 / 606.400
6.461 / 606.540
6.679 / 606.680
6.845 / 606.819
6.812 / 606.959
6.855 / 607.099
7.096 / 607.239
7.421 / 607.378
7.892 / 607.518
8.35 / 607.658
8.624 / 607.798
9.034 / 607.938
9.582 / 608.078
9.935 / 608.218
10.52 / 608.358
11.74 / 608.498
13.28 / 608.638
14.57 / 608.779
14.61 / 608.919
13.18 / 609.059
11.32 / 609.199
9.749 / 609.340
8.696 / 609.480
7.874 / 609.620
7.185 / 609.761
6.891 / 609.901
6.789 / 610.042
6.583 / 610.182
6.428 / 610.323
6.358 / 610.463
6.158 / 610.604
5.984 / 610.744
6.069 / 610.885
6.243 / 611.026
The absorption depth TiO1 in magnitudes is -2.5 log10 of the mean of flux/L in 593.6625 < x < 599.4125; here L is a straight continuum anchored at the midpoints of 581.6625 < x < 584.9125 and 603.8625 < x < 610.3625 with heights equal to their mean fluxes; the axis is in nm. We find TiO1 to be 0.15 mag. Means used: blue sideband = 6.66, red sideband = 7.93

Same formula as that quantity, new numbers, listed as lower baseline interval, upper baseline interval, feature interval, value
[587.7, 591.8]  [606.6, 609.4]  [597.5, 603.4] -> 0.31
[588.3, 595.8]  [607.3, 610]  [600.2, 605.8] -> 0.35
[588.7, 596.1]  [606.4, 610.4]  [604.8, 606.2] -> 0.34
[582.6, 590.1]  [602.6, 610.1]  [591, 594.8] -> 0.14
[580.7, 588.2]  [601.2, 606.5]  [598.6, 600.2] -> 0.02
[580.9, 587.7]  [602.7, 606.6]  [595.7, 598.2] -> 0.02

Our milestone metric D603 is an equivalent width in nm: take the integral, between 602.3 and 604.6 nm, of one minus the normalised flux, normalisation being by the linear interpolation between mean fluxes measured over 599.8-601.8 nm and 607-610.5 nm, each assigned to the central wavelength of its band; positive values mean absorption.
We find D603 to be 0.22 nm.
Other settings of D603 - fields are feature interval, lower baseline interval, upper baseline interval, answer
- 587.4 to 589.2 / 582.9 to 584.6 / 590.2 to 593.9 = -0.393 nm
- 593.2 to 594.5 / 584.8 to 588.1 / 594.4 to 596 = 0.020 nm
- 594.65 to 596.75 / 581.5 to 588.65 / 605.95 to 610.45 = 0.390 nm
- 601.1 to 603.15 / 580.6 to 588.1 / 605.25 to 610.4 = 0.440 nm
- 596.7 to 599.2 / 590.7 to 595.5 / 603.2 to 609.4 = 0.165 nm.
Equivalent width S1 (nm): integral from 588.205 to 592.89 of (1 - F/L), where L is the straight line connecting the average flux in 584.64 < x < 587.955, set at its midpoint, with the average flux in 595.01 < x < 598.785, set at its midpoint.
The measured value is 0.50 nm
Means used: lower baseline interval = 7.47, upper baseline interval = 6.42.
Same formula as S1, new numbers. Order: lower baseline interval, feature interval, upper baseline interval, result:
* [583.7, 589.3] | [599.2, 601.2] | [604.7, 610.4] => 0.385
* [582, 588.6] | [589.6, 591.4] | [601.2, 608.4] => 0.183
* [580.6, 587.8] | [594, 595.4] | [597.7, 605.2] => 0.051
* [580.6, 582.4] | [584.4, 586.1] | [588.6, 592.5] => 0.021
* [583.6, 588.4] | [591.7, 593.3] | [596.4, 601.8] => 0.120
